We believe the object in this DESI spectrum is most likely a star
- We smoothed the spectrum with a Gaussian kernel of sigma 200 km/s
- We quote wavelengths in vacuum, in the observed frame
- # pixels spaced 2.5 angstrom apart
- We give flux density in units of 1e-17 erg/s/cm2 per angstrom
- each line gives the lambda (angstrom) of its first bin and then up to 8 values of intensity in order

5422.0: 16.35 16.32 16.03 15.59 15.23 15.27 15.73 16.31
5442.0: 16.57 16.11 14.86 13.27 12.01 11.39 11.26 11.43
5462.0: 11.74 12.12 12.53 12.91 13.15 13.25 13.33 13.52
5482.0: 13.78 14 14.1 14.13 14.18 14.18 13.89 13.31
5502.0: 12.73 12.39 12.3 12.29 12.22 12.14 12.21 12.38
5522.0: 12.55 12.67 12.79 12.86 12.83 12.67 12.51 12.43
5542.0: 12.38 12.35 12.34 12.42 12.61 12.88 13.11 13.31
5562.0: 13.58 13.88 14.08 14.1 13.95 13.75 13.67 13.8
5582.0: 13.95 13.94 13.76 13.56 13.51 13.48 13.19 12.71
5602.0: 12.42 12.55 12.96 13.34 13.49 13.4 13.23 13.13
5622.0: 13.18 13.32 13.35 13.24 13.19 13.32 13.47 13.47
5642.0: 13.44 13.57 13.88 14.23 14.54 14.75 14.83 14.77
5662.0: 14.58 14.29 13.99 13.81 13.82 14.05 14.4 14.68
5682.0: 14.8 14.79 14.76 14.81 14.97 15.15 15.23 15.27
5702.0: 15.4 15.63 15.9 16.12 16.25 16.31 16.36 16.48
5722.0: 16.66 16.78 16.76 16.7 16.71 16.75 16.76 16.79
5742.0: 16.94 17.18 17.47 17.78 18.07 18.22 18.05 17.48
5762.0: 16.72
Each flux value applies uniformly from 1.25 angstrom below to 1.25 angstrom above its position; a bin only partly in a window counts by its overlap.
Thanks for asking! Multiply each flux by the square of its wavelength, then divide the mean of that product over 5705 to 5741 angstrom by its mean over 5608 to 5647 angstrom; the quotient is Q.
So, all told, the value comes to 1.28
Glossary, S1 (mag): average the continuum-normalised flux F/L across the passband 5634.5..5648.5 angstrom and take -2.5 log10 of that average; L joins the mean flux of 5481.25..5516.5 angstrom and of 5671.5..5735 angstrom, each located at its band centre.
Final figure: 0.102 mag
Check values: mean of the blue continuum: 13.2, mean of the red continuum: 15.6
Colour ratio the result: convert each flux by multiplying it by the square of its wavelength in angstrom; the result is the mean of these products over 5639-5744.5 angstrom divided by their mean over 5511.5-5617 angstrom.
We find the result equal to 1.2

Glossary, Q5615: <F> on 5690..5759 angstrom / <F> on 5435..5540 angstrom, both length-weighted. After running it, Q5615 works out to 1.25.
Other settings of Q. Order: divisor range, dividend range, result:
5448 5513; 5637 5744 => 1.27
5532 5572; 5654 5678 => 1.15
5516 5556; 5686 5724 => 1.33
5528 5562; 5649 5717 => 1.23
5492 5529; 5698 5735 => 1.37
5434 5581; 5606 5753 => 1.21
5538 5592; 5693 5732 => 1.27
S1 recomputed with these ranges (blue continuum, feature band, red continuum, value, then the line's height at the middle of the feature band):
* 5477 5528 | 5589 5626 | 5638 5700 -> 0.06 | 13.9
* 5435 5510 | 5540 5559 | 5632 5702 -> 0.10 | 13.8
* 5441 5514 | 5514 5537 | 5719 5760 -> 0.11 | 13.9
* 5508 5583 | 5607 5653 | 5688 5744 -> 0.08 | 14.5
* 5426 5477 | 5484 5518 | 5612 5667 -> 0.05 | 13.8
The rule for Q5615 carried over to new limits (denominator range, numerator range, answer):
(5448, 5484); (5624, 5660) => 1.10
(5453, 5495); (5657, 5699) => 1.12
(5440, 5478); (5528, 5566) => 0.98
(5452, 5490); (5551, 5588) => 1.07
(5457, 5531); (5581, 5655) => 1.04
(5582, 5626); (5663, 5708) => 1.11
